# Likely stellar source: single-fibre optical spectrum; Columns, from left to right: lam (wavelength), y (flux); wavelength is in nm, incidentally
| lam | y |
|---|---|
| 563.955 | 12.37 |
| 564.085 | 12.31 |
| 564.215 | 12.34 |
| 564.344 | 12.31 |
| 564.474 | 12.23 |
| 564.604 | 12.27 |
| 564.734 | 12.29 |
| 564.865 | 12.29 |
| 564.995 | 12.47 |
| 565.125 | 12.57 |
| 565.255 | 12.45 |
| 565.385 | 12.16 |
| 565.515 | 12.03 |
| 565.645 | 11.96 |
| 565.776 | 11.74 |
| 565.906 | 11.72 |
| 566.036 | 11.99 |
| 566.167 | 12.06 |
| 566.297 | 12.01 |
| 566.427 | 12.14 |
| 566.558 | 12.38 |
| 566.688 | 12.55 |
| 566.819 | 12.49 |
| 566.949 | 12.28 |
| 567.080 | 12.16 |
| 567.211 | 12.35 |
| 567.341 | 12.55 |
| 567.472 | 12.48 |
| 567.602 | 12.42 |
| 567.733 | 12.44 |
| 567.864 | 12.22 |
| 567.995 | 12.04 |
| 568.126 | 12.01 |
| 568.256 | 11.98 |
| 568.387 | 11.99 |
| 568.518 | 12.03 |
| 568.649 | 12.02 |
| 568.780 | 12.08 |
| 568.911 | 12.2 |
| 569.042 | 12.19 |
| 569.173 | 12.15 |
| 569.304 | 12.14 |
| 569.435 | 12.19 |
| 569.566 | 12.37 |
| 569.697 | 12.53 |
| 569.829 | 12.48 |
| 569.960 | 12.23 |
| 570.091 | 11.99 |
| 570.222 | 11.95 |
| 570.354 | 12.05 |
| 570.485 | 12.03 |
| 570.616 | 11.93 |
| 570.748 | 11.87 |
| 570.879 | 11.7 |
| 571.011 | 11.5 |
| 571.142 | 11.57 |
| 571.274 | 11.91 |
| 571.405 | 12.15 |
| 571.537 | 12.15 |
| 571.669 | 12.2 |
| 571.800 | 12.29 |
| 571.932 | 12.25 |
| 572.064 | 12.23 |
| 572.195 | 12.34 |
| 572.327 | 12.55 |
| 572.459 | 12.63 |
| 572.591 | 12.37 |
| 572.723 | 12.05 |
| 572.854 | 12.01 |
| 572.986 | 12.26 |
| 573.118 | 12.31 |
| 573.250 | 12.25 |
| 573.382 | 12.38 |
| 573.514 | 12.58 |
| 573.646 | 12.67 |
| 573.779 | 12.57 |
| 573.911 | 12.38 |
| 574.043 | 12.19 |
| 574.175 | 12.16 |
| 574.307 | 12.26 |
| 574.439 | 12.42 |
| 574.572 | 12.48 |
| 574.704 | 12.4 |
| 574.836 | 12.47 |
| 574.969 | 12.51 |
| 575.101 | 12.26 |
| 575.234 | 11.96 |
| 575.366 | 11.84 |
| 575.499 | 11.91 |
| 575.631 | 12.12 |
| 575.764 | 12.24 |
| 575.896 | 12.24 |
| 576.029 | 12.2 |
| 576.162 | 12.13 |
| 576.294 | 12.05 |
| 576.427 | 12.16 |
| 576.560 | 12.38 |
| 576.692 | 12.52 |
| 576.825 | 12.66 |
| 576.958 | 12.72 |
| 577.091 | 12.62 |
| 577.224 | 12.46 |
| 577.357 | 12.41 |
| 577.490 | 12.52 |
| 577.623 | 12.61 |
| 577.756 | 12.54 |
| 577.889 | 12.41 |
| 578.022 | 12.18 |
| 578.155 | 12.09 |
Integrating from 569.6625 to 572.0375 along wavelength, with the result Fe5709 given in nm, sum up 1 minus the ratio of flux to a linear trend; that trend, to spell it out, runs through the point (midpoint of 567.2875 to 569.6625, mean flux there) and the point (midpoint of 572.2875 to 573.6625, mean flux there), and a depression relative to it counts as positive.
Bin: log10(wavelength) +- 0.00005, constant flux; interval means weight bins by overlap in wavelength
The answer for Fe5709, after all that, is 0.05 nm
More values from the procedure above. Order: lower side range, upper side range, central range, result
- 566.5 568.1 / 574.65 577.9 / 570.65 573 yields 0.04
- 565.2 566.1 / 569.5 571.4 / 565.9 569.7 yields -0.06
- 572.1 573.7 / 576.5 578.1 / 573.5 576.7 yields 0.04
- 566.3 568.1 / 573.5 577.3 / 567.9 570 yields 0.03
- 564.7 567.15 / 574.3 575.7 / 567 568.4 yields -0.01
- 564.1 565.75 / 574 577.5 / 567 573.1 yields 0.06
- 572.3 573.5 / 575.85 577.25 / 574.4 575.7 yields 0.01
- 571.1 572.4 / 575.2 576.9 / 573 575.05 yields -0.04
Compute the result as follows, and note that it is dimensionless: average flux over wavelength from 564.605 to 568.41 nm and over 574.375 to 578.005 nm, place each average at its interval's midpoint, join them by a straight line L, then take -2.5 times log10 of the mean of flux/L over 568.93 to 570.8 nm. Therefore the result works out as 0.009 mag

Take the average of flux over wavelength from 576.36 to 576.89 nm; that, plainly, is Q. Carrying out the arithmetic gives 12.4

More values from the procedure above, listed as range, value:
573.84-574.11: 12.3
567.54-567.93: 12.3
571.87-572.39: 12.3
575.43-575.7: 12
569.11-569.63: 12.2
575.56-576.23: 12.2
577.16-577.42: 12.4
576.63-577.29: 12.6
